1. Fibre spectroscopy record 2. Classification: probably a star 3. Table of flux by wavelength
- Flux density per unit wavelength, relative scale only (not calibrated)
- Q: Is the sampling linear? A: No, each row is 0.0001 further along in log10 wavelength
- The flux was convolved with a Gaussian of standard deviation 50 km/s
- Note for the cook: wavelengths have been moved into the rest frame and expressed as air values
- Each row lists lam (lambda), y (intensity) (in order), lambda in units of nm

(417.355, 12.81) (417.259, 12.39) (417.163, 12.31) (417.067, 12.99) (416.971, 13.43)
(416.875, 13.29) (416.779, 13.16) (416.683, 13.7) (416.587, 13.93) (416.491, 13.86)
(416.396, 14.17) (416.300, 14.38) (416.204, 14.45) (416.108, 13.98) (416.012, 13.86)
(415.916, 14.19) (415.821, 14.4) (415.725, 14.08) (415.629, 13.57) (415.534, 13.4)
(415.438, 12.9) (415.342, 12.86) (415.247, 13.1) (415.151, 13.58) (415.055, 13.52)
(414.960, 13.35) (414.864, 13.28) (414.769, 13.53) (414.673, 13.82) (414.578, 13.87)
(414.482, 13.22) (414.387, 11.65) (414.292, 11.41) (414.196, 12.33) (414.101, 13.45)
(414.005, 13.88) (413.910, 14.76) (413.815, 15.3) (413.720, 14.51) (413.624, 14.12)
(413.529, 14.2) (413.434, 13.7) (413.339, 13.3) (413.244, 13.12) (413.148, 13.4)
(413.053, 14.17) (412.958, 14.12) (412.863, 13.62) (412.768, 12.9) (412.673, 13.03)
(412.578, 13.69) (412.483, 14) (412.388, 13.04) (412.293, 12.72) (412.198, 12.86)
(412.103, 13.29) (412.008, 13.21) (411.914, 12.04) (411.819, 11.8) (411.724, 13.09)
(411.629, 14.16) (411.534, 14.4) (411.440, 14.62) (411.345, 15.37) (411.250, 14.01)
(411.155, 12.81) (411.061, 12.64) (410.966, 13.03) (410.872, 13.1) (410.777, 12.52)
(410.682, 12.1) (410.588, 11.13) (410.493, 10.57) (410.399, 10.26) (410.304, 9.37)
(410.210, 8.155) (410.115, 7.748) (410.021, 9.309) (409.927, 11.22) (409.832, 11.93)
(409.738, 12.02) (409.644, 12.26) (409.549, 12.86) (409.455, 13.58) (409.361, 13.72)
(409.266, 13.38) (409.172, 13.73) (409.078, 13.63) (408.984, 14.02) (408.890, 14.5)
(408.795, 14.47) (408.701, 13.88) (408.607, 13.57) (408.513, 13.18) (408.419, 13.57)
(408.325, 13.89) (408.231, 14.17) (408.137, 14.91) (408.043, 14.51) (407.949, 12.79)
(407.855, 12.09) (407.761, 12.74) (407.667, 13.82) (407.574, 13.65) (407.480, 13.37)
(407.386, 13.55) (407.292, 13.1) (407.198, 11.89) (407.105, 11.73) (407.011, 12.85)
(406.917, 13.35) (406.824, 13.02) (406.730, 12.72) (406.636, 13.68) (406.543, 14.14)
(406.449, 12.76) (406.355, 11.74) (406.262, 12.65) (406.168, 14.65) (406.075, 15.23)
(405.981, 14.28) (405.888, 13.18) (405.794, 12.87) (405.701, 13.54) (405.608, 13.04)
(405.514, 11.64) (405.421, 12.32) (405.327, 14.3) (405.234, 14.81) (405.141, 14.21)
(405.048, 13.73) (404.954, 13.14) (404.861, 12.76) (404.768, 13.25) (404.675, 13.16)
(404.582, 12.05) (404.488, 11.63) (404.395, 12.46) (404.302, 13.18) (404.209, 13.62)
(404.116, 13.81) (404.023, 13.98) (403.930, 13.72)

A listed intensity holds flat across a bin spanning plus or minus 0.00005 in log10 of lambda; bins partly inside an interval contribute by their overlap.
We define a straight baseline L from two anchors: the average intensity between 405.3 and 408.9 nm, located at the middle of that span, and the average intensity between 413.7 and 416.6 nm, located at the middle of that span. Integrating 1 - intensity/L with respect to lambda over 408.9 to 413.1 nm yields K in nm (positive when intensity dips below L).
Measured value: 0.26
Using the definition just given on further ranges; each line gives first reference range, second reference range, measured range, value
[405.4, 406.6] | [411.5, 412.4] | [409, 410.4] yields 0.16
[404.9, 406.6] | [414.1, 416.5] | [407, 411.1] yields 0.26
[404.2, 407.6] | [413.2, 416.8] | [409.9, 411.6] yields 0.20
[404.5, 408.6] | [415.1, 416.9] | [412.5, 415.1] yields 0.02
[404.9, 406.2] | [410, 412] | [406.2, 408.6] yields -0.02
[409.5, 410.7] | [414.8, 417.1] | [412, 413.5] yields -0.17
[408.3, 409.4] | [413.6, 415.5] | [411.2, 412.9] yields 0.02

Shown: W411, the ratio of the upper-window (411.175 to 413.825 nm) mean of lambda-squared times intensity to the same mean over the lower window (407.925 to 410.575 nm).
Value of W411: 1.10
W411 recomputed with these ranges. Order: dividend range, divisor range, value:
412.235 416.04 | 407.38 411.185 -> 1.10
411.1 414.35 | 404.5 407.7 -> 1.06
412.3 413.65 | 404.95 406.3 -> 1.04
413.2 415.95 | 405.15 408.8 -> 1.05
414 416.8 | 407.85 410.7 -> 1.11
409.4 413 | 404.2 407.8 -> 0.97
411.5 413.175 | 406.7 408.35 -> 1.03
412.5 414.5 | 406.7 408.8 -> 1.04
